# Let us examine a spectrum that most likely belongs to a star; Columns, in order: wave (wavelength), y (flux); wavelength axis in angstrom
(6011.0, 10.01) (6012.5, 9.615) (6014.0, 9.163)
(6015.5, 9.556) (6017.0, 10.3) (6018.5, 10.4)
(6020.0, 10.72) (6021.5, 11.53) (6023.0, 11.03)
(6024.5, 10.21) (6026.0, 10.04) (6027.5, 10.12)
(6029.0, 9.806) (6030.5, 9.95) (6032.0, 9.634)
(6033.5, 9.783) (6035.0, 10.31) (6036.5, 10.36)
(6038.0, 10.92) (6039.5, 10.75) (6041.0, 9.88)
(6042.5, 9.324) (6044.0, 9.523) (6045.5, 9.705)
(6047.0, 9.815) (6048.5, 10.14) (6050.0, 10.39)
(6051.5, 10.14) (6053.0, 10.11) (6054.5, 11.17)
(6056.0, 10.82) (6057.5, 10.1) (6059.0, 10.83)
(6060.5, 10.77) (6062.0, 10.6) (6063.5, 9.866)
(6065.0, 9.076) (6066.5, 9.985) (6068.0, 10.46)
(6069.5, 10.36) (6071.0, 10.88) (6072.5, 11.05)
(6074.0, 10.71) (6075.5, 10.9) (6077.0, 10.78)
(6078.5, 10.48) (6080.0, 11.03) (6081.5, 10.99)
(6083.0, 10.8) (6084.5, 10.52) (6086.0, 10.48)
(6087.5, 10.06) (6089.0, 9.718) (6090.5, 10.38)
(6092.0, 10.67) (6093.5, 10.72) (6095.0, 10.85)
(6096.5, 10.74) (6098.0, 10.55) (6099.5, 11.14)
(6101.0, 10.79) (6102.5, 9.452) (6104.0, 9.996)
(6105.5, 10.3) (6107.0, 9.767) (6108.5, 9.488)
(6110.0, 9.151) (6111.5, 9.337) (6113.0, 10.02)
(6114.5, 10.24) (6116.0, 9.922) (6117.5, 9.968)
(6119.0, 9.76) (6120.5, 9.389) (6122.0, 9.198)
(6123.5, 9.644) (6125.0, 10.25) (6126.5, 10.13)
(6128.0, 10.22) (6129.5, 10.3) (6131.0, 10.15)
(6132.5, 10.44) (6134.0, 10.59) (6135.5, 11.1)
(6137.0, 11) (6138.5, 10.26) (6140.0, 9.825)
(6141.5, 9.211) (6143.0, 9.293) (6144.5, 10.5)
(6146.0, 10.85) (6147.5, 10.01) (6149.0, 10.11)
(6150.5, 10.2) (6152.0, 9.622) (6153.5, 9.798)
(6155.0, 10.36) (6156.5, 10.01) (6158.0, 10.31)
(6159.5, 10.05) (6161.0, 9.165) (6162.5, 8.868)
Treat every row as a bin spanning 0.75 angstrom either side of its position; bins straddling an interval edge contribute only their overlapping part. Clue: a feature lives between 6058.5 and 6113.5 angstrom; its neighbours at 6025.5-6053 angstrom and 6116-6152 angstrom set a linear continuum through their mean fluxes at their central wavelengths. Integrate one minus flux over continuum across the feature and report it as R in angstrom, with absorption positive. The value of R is -1.7 angstrom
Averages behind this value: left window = 10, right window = 10.1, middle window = 10.4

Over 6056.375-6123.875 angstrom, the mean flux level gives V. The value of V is 10.3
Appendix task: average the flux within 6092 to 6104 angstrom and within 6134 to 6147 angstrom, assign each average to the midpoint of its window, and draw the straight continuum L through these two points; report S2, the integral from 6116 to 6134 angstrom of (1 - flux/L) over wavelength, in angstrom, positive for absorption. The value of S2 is 0.7 angstrom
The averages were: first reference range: 10.6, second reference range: 10.3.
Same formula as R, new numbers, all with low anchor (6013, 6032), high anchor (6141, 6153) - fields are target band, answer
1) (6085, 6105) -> -0.7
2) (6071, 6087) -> -1.0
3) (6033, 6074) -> -0.5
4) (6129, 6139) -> -0.6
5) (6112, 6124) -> 0.3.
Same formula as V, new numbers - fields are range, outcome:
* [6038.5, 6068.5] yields 10.2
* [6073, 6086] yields 10.8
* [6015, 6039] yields 10.3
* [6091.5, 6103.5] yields 10.6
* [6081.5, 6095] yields 10.5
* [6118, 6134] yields 9.98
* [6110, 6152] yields 10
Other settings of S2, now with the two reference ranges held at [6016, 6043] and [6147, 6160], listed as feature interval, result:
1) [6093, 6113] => 0.0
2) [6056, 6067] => 0.0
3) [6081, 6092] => -0.3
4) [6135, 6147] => -0.2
